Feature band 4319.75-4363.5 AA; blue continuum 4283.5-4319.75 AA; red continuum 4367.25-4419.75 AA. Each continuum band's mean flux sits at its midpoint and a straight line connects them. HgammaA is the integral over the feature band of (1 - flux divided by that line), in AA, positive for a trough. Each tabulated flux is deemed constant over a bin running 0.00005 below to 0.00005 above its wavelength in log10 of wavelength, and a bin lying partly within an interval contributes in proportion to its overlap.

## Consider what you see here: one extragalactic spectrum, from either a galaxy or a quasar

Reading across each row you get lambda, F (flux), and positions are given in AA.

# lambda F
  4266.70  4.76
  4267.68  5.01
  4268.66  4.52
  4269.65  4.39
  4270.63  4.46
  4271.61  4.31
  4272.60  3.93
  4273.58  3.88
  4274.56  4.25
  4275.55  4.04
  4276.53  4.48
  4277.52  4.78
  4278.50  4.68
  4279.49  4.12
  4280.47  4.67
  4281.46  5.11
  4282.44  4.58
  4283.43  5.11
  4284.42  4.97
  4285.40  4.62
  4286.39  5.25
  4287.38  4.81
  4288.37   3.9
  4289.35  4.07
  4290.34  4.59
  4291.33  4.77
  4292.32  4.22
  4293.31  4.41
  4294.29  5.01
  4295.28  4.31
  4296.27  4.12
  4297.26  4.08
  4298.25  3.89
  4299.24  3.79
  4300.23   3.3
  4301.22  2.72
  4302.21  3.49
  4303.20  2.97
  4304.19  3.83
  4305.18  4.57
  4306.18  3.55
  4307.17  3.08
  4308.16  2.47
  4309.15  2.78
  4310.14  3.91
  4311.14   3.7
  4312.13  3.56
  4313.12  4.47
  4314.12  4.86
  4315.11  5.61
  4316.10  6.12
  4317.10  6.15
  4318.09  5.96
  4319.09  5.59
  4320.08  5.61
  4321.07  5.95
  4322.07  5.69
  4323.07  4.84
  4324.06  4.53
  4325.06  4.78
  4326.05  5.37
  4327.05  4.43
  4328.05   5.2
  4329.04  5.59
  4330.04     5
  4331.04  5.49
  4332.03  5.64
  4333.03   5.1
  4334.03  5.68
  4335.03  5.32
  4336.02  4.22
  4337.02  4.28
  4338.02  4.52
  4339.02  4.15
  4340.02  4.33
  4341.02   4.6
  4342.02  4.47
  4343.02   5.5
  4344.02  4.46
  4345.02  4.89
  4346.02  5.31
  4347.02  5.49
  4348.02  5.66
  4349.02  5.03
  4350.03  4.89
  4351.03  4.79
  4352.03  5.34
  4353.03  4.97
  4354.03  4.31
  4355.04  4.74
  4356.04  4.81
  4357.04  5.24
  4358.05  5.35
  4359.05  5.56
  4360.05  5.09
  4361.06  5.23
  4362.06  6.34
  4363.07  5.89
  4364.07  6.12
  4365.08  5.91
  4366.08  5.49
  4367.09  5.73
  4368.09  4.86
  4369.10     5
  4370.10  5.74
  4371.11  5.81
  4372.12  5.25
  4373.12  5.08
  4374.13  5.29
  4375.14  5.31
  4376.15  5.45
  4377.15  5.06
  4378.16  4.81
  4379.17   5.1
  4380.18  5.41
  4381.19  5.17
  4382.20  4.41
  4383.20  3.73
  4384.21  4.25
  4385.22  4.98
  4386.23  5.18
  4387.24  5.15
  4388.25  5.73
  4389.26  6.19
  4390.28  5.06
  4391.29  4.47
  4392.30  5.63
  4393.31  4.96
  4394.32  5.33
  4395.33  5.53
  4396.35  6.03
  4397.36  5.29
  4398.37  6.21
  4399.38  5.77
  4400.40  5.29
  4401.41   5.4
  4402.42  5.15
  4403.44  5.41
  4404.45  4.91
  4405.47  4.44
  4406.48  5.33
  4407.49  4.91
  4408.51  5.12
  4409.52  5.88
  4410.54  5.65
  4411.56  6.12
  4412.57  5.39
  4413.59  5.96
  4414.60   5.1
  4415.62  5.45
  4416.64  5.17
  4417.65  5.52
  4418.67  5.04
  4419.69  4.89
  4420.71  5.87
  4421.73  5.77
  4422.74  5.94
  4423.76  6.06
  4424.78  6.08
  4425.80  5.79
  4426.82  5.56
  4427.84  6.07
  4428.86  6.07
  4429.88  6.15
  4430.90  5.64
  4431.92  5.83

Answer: -3.5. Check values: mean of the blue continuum 4.28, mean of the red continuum 5.26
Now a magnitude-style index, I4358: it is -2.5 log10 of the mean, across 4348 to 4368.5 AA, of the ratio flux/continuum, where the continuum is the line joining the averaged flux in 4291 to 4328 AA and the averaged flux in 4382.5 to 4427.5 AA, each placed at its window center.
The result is -0.08 mag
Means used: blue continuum 4.4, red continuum 5.38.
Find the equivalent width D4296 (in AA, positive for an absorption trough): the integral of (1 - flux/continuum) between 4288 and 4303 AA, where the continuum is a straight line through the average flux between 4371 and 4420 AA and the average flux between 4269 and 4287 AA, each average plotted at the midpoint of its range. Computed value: 1.99 AA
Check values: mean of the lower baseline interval 4.54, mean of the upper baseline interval 5.26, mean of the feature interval 4.03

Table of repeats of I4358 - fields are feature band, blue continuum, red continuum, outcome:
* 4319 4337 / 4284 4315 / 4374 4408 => -0.185 mag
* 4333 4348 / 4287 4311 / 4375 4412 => -0.089 mag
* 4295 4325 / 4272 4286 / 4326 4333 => 0.151 mag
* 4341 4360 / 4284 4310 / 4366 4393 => -0.065 mag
